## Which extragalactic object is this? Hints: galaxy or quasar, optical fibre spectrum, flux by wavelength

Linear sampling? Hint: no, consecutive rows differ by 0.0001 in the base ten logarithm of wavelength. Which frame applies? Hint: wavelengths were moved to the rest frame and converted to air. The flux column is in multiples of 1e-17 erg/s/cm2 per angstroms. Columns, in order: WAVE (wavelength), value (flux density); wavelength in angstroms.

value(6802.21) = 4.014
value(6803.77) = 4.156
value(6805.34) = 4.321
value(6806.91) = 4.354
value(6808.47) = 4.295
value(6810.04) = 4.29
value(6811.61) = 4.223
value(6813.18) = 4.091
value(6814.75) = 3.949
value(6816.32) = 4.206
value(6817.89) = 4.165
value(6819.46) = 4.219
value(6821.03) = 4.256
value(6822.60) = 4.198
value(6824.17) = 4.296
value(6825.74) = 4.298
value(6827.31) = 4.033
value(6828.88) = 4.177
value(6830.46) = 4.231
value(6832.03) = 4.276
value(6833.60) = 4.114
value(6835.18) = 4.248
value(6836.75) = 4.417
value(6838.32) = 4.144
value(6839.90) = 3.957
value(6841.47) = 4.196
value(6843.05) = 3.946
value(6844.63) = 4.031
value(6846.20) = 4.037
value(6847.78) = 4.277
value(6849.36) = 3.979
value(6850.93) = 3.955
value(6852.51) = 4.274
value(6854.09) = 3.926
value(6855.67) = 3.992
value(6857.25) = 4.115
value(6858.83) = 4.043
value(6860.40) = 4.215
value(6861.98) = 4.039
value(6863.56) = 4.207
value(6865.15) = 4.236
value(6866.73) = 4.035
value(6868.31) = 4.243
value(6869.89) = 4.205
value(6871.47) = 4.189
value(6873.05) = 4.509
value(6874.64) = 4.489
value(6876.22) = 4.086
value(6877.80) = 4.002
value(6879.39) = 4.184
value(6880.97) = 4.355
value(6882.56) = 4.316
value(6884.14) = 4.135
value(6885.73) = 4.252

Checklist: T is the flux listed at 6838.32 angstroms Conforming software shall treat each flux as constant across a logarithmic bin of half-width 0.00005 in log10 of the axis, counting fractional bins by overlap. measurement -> 4.144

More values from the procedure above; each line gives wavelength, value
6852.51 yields 4.274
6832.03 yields 4.276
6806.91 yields 4.354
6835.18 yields 4.248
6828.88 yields 4.177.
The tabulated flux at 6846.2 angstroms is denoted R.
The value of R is 4.037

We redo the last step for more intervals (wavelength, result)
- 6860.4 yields 4.215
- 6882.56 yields 4.316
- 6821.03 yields 4.256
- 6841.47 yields 4.196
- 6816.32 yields 4.206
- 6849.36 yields 3.979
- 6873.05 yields 4.509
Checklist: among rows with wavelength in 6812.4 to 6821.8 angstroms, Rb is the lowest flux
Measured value 3.949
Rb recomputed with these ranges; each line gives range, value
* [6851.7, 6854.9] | 3.926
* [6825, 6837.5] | 4.033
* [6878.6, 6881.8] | 4.184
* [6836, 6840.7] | 3.957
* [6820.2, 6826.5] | 4.198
